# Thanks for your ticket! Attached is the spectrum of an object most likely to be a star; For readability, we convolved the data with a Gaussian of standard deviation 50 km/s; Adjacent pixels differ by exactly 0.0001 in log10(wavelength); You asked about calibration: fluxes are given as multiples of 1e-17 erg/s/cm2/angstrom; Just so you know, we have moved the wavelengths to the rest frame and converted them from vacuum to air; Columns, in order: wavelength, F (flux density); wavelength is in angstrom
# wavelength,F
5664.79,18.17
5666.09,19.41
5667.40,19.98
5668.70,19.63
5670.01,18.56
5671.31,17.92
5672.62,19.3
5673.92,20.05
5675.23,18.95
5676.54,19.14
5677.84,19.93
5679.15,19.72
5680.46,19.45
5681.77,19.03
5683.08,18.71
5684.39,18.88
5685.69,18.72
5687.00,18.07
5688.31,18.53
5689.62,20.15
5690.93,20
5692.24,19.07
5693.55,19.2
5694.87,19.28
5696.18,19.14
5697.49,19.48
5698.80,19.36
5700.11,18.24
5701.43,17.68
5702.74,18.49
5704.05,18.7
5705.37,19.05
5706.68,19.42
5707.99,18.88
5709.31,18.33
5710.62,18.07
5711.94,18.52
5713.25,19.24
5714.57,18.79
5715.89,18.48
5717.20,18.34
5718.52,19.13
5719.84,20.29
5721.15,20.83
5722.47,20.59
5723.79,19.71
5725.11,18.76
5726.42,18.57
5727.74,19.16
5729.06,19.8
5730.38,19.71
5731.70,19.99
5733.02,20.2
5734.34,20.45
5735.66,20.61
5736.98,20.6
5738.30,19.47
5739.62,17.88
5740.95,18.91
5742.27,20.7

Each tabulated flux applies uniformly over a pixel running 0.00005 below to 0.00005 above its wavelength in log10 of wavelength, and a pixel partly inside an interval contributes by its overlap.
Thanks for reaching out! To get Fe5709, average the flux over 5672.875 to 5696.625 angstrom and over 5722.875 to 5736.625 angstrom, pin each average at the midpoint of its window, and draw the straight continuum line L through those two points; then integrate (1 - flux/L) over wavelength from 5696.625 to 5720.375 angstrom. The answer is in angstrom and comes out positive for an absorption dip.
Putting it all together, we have 0.8 angstrom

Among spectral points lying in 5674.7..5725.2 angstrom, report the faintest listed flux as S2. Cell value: 17.68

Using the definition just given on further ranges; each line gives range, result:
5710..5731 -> 18.07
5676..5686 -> 18.71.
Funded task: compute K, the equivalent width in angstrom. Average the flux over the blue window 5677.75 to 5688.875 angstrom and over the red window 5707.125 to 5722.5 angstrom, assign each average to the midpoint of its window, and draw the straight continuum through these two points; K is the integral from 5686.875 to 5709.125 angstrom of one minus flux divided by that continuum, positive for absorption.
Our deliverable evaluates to 0.0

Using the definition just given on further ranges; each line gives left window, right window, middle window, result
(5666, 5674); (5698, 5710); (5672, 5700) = -0.4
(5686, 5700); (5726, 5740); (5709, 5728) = 0.4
